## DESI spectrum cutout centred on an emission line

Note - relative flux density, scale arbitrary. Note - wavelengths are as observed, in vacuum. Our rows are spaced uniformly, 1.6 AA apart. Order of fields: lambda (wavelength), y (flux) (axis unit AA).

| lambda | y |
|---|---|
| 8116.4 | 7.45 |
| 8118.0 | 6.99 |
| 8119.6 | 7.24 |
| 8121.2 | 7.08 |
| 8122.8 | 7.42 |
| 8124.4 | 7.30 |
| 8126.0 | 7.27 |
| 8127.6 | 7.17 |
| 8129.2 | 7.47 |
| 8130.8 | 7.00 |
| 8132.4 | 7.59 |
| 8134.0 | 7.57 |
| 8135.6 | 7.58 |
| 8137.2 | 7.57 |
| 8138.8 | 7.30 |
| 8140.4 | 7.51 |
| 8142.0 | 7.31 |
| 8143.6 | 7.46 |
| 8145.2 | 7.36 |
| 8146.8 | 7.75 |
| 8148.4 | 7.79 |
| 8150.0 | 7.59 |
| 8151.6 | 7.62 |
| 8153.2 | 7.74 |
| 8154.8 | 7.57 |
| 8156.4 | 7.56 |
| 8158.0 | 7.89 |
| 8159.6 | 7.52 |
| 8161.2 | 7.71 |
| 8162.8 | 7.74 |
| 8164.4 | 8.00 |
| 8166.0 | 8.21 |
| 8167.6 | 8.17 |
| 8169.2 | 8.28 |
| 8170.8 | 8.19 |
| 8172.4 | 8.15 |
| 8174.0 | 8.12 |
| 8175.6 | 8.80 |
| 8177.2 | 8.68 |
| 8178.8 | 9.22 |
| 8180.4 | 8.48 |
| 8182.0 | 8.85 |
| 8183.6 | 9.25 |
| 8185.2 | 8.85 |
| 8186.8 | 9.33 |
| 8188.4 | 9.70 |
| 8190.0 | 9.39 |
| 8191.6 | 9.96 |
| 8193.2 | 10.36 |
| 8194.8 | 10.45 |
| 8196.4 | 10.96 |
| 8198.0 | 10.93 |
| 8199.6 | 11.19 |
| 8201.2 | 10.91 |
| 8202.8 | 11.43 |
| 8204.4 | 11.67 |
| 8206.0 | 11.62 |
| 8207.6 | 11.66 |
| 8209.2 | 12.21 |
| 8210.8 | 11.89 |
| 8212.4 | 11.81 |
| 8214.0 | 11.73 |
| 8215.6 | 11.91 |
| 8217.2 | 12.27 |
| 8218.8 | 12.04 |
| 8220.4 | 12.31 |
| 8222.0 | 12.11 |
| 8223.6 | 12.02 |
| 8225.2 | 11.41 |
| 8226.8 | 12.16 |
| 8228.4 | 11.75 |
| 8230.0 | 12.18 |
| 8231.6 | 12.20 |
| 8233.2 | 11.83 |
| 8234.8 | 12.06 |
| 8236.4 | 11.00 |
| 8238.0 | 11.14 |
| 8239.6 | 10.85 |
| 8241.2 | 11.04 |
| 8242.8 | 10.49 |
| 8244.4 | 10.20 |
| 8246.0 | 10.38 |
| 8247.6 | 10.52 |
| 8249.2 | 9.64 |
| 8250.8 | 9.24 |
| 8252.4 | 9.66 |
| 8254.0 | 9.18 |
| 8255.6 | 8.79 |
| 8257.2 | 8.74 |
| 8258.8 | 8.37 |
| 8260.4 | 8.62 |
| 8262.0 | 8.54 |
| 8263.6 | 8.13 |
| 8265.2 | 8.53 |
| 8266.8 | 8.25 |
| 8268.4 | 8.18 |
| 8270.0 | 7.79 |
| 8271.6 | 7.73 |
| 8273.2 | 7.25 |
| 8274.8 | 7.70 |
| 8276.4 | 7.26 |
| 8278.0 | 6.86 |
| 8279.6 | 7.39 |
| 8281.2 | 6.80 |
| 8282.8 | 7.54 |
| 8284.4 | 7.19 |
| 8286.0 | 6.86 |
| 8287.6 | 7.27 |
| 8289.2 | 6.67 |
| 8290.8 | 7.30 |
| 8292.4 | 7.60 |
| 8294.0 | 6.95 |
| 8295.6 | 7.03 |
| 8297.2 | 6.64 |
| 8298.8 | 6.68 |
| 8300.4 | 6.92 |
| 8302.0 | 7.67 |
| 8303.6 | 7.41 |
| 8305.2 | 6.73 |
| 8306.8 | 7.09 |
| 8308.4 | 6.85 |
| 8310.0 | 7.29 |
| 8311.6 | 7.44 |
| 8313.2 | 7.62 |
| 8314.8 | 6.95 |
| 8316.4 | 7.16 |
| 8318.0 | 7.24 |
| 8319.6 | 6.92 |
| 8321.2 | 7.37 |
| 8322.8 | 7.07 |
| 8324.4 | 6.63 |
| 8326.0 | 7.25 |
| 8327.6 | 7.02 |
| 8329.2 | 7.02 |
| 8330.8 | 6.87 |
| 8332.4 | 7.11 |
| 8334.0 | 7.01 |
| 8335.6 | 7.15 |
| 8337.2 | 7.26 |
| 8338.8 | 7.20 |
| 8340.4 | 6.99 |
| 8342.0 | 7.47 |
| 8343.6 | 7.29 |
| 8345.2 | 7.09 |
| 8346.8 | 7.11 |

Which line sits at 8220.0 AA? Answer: Mg II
